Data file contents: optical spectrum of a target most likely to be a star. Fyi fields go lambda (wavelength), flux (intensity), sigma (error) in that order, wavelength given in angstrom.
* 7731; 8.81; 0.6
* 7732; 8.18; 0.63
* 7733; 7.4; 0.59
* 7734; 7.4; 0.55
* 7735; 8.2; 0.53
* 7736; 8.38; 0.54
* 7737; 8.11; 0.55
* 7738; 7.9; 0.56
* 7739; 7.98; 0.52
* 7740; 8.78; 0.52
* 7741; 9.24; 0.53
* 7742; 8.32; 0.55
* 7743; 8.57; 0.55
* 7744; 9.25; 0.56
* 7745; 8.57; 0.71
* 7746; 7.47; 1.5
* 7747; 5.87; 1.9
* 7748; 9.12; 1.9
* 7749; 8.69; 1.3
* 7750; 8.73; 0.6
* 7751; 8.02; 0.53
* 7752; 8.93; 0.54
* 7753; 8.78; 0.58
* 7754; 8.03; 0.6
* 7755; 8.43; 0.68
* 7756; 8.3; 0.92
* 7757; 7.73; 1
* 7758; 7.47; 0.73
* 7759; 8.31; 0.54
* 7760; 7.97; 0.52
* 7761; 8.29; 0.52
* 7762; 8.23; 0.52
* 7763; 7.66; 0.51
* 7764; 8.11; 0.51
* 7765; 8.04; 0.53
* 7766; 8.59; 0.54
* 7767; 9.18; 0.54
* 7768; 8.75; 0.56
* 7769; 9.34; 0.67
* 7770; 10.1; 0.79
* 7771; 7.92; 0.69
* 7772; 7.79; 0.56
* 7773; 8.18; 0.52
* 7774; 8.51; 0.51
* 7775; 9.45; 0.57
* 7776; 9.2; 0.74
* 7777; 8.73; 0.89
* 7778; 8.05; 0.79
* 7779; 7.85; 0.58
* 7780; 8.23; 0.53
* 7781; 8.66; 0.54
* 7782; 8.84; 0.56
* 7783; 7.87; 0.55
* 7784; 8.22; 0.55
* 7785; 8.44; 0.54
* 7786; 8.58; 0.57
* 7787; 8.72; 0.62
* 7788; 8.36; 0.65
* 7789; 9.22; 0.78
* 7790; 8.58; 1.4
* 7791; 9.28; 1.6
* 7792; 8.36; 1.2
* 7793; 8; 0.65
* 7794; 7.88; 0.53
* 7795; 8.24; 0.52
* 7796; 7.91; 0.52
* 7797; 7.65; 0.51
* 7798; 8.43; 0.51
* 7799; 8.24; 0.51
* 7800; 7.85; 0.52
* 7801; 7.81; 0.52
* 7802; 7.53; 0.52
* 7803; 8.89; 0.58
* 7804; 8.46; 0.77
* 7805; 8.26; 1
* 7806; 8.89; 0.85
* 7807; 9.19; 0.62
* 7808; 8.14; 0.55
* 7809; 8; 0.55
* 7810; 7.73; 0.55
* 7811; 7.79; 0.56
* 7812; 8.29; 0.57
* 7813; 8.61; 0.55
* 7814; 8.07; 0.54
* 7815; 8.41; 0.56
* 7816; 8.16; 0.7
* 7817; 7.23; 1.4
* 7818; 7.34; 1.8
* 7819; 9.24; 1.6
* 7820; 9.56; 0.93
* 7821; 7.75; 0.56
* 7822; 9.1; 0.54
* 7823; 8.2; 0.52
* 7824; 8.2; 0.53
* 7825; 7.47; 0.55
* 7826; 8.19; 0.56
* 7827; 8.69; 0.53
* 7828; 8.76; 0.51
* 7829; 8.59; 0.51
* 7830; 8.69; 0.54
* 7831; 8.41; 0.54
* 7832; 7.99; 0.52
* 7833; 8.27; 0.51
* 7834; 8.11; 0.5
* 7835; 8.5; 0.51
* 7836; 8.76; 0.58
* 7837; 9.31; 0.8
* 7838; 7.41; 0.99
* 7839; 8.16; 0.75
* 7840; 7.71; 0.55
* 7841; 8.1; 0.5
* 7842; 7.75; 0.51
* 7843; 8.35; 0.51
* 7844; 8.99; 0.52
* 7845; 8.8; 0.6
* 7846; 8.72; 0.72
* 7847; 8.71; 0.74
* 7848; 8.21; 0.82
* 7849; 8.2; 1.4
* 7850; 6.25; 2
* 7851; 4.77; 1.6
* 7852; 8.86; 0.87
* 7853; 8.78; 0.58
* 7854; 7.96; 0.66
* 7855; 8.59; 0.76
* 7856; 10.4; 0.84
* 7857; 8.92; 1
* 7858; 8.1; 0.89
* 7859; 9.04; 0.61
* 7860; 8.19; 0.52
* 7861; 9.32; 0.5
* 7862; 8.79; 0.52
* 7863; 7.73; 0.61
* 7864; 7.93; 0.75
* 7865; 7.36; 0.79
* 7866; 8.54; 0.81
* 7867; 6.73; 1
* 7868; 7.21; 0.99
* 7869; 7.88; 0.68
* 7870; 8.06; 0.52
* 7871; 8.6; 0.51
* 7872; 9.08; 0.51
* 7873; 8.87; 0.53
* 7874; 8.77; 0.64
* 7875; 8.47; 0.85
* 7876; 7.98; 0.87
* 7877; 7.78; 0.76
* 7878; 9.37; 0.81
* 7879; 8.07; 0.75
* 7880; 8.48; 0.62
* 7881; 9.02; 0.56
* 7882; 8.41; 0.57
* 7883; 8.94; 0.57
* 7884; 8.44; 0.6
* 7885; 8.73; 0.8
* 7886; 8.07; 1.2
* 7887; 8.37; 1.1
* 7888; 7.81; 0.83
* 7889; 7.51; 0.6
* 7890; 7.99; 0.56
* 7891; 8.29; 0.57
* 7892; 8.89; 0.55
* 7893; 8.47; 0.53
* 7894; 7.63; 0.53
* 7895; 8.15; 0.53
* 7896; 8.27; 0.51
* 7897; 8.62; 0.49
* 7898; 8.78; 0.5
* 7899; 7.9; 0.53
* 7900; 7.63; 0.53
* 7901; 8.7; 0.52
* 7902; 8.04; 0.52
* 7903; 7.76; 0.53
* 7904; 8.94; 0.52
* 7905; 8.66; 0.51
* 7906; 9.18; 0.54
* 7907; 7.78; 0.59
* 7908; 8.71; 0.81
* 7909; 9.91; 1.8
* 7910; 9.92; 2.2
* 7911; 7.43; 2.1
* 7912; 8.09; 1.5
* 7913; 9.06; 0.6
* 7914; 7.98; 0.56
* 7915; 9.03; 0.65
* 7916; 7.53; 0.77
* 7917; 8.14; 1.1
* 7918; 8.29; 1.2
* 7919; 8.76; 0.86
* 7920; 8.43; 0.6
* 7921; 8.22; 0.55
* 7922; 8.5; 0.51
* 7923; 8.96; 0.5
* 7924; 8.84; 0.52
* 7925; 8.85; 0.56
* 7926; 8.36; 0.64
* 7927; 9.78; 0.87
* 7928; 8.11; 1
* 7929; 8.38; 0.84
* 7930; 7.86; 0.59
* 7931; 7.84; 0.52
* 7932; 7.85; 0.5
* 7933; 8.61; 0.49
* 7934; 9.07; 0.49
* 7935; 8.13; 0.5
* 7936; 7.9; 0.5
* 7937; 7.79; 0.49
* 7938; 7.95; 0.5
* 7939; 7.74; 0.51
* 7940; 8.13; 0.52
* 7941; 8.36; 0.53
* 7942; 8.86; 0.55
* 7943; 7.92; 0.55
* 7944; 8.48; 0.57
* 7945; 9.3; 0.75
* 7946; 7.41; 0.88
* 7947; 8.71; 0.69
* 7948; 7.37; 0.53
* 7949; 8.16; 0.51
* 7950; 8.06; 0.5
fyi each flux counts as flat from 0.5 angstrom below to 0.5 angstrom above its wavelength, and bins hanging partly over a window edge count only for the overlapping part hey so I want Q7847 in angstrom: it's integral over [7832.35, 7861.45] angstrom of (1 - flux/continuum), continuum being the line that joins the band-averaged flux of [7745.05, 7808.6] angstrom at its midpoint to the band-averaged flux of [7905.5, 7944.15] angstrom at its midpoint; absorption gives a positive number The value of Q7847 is 0.3 angstrom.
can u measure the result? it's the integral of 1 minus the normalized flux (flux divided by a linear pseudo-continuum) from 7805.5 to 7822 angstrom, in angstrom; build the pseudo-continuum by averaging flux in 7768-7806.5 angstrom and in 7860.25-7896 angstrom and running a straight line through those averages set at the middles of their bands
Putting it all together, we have 0.2 angstrom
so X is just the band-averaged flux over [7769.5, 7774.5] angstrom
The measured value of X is 8.5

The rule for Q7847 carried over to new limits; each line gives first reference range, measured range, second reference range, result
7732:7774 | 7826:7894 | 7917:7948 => 0.2 angstrom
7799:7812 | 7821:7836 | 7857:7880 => -0.2 angstrom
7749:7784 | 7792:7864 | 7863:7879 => -0.1 angstrom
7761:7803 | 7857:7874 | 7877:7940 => 0.3 angstrom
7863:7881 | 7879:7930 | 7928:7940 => -1.9 angstrom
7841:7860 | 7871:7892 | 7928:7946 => -0.4 angstrom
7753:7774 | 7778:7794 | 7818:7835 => -0.2 angstrom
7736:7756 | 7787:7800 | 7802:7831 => 0.0 angstrom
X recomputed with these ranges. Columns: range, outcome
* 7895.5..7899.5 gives 8.39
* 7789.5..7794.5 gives 8.42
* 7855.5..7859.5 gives 9.12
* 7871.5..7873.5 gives 8.97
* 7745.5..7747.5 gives 6.67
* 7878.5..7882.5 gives 8.5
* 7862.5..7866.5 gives 7.89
